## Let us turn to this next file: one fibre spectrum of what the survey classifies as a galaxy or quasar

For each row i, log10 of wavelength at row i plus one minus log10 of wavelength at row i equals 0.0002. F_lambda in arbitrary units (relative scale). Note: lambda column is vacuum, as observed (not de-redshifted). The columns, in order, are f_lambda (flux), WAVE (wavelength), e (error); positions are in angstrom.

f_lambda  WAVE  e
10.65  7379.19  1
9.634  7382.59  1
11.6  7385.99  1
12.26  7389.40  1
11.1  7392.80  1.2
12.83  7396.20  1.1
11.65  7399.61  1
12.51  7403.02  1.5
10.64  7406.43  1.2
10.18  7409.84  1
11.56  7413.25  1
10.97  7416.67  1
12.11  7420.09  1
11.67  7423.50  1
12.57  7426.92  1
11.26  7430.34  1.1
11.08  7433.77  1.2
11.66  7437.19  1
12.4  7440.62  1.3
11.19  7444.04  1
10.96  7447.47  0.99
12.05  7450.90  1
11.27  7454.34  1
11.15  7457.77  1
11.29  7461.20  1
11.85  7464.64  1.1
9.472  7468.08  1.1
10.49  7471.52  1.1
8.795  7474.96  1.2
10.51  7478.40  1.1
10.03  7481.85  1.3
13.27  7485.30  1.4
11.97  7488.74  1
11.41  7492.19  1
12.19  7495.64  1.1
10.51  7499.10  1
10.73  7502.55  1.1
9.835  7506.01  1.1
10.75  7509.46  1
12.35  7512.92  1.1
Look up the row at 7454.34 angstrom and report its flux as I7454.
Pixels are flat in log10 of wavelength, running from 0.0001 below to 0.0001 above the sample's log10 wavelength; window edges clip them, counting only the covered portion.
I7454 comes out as 11.27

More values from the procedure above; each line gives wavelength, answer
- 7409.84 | 10.18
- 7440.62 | 12.4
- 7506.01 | 9.835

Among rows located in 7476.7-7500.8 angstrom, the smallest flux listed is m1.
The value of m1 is 10.03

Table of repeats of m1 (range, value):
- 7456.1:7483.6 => 8.795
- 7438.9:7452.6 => 10.96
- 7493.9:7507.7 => 9.835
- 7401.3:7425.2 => 10.18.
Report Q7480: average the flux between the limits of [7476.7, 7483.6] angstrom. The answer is 10.3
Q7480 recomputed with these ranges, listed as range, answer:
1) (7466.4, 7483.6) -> 9.86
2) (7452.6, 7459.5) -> 11.2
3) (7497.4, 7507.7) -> 10.4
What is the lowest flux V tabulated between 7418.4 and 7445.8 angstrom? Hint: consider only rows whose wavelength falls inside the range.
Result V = 11.08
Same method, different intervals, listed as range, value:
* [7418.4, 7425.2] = 11.67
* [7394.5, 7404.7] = 11.65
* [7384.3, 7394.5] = 11.1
